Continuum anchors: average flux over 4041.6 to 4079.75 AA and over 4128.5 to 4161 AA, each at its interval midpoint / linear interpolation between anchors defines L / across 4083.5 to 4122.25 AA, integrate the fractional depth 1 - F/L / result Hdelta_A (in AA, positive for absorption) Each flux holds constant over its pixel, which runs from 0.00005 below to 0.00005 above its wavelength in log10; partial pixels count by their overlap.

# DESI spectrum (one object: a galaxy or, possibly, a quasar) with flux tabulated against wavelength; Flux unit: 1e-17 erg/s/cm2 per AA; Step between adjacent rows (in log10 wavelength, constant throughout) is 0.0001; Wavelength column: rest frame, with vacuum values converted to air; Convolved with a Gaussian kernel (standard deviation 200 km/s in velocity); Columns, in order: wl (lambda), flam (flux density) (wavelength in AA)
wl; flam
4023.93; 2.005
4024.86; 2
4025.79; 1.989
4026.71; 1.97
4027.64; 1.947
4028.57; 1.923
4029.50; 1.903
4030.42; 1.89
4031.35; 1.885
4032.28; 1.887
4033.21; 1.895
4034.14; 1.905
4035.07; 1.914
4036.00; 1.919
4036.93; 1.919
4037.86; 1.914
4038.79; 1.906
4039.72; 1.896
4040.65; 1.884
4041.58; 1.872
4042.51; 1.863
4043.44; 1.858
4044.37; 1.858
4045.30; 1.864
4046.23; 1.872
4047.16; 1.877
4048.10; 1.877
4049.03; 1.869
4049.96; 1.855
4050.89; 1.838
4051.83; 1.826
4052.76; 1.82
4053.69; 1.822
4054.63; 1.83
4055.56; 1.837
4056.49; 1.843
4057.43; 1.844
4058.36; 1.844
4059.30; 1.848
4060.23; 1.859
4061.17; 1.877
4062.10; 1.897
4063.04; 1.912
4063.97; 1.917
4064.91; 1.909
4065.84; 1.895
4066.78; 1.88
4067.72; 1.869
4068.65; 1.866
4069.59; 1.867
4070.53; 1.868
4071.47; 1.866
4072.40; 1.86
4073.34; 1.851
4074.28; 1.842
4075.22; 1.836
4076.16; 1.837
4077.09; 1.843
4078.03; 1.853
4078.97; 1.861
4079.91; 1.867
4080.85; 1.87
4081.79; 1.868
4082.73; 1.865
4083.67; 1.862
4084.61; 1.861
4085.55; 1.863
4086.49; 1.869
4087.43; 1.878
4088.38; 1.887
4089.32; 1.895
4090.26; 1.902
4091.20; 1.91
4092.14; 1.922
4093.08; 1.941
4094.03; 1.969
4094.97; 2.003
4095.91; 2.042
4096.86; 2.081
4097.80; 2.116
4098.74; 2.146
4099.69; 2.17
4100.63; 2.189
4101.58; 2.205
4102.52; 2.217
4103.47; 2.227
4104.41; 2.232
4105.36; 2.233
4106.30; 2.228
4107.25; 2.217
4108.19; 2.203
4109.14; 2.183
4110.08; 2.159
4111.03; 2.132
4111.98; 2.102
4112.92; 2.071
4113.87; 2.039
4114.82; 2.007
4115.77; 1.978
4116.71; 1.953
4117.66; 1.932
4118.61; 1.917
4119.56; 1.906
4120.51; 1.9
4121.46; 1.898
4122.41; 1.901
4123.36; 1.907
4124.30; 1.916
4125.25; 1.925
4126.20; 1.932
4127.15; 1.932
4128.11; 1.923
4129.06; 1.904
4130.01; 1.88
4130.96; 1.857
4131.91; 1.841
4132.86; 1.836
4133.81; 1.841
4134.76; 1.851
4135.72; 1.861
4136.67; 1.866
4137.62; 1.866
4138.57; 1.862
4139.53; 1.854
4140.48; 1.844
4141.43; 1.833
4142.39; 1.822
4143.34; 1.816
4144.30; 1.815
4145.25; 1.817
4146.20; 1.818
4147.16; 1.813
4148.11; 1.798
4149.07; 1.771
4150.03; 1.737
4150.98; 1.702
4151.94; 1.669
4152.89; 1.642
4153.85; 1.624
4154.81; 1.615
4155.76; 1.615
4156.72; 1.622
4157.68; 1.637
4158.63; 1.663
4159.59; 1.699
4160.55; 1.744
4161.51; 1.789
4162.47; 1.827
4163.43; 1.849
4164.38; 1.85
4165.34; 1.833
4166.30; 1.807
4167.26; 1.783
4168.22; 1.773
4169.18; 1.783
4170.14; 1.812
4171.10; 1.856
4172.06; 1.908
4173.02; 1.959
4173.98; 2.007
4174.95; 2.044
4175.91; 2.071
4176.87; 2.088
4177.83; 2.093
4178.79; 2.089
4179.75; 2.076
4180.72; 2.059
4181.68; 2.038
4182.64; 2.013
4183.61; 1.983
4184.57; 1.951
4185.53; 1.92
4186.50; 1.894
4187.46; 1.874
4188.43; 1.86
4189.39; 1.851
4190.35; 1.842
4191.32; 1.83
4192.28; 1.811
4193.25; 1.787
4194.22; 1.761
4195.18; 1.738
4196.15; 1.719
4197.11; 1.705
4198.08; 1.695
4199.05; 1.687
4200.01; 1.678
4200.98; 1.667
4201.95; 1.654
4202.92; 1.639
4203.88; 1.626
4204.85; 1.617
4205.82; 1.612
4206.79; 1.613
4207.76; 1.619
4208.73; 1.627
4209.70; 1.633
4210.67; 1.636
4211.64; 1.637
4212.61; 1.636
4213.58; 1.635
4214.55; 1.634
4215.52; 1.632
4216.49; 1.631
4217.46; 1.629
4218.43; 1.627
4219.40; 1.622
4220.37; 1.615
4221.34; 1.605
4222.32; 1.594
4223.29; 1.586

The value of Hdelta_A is -4.6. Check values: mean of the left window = 1.86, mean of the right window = 1.78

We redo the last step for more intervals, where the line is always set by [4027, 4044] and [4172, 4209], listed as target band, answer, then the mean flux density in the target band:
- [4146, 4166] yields 1.33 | 1.73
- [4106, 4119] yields -1.46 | 2.08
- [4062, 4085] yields 0.19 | 1.87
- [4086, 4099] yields -0.62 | 1.97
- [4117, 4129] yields -0.33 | 1.91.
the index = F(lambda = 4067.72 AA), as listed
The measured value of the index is 1.869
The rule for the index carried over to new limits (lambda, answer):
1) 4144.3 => 1.815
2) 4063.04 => 1.912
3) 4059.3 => 1.848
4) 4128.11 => 1.923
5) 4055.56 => 1.837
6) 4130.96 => 1.857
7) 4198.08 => 1.695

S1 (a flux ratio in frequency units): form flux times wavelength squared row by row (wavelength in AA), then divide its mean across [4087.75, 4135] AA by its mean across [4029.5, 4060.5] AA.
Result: 1.1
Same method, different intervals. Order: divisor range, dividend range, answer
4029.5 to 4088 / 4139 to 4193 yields 1.04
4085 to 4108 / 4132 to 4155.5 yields 0.89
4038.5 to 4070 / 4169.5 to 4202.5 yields 1.07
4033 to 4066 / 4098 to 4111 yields 1.20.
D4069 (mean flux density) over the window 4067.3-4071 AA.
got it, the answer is 1.87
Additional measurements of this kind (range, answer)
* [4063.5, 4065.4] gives 1.92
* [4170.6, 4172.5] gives 1.88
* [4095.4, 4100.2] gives 2.11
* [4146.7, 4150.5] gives 1.78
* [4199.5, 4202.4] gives 1.67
